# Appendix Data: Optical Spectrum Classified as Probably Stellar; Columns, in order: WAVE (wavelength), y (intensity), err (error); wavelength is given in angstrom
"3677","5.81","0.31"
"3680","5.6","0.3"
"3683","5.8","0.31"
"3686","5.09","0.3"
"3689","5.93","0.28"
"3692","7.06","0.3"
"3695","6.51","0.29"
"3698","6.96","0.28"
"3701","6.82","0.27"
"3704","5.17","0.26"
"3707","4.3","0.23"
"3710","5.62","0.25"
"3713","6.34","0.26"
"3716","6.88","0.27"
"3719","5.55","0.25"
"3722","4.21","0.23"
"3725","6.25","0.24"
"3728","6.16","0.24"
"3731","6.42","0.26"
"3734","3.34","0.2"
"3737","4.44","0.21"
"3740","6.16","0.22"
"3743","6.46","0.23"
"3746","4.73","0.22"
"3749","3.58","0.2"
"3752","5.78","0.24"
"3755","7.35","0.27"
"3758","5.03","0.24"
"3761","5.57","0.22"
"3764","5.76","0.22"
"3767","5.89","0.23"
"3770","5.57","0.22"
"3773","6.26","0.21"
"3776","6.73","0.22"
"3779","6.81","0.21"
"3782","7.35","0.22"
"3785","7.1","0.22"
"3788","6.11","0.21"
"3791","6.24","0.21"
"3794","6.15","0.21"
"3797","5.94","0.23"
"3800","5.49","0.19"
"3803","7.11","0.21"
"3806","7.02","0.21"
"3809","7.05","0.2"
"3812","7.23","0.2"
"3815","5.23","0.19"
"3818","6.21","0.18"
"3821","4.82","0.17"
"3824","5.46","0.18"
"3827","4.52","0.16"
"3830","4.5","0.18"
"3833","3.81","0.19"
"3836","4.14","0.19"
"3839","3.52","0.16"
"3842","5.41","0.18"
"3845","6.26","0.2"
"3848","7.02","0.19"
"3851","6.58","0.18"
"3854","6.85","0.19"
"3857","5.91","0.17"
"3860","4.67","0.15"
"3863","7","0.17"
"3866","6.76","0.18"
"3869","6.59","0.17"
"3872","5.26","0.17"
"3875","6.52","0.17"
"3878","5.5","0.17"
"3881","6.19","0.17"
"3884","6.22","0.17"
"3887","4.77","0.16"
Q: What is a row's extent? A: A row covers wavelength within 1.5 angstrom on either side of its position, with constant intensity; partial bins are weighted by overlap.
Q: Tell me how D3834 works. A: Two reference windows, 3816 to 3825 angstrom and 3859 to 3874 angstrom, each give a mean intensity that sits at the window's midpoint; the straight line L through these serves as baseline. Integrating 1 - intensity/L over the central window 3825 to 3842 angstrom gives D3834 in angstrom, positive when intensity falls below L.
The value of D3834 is 4.2 angstrom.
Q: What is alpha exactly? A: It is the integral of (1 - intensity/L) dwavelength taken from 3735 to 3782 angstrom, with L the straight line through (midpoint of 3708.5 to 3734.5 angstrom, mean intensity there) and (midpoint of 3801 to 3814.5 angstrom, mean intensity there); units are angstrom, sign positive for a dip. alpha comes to 3.59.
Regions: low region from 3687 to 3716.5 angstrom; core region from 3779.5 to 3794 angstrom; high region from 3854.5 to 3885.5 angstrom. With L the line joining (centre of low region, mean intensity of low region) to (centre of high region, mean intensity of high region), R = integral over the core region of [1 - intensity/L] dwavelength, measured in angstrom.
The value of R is -1.3 angstrom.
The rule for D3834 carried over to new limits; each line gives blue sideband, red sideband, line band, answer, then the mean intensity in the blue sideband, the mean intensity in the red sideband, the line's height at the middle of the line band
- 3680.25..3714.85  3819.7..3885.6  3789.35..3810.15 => -2.48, 5.96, 5.62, 5.73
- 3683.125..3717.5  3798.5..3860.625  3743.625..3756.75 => 1.06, 6.05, 5.67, 5.9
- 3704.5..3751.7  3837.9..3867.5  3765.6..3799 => -4.18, 5.37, 6.03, 5.66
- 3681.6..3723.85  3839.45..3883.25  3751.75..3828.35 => -1.86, 5.88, 6.12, 6.01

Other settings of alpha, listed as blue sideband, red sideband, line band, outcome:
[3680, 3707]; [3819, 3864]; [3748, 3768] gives 0.45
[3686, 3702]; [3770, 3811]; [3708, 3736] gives 3.95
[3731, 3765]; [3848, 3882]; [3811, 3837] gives 3.57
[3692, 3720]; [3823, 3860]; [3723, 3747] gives 1.75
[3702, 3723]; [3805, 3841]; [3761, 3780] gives -2.57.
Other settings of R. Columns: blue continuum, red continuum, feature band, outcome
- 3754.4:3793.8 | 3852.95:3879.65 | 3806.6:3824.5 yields 0.3 angstrom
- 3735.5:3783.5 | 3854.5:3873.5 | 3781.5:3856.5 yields 1.3 angstrom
